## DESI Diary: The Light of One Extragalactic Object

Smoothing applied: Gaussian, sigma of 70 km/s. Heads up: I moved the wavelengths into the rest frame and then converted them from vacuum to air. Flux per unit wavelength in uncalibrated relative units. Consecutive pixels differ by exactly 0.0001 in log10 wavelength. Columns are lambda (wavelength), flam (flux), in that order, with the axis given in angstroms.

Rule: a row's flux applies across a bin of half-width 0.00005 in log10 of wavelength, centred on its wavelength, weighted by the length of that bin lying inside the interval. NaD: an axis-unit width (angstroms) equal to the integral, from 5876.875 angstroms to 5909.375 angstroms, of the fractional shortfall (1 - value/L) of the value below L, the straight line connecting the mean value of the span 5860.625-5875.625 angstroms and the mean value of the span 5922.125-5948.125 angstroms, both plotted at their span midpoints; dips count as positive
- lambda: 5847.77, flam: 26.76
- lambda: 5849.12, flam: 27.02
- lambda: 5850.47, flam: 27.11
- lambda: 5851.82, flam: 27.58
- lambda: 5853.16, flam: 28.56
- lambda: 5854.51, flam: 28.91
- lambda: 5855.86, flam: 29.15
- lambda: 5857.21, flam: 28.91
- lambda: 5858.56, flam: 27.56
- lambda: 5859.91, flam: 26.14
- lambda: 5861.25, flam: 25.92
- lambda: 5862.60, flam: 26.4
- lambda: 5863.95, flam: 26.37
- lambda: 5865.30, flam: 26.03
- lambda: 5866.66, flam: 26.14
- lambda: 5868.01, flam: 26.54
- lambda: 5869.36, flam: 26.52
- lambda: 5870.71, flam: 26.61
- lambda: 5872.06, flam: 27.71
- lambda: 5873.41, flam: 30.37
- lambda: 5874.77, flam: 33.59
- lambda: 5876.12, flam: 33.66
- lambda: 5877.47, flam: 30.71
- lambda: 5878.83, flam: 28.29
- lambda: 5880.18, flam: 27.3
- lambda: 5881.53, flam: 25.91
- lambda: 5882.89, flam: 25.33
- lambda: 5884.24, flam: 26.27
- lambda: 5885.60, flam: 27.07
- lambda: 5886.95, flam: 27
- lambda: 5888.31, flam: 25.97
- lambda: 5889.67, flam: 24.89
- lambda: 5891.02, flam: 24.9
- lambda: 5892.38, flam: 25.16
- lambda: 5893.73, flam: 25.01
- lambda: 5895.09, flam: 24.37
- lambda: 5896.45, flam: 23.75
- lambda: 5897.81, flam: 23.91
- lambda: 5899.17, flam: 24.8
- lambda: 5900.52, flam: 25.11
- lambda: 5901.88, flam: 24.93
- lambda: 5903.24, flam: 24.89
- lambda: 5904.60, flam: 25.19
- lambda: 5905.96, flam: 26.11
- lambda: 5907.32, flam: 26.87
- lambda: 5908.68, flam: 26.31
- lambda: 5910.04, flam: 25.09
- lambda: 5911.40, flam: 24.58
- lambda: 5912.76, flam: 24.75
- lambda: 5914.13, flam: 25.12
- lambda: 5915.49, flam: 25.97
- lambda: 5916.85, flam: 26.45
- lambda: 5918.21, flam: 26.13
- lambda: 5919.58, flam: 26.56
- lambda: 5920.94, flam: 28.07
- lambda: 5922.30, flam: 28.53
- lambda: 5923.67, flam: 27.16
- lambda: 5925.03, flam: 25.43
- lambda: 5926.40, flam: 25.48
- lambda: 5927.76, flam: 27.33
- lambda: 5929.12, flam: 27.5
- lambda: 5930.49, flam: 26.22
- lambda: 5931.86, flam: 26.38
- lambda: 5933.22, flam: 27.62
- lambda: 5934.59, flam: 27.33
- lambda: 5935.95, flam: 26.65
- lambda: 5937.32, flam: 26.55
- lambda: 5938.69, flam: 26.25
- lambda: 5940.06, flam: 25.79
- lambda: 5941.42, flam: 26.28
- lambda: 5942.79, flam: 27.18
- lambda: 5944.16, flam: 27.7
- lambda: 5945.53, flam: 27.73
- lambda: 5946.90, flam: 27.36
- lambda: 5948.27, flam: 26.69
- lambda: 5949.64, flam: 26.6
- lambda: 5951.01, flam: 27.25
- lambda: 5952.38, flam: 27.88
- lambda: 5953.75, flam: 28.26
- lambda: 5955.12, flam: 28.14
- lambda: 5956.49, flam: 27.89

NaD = 1.7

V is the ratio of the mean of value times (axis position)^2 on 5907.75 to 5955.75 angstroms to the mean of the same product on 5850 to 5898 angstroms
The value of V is 1.00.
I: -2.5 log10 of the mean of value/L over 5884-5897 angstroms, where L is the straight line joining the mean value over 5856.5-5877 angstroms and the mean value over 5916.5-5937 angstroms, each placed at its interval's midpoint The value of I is 0.09 mag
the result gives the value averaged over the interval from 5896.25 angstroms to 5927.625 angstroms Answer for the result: 25.8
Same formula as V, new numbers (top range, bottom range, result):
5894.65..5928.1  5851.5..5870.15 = 0.96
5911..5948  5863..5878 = 0.95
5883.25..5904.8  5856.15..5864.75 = 0.94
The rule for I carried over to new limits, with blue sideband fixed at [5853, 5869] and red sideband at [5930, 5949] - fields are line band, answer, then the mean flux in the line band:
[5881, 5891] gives 0.04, 26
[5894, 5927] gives 0.05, 25.6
